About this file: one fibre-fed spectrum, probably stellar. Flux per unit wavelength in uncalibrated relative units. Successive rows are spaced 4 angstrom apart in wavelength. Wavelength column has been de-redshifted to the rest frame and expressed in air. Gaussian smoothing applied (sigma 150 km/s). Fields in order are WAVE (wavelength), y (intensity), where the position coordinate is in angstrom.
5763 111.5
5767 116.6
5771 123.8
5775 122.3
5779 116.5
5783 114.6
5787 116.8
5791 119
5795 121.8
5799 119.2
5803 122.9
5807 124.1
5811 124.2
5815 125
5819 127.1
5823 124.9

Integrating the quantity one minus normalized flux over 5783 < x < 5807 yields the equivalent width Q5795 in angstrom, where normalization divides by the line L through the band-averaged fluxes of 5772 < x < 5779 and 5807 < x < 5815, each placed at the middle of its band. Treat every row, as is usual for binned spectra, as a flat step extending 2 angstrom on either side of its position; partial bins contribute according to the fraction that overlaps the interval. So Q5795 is 0.6 angstrom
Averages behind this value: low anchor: 121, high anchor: 124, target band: 120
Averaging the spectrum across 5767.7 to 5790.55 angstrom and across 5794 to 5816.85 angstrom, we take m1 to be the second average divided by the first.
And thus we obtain 1.04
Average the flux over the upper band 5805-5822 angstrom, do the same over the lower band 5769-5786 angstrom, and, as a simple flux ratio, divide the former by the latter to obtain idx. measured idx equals 1.05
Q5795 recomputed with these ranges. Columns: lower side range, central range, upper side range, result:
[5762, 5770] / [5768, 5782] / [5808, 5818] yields -0.3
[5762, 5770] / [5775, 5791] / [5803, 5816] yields 0.2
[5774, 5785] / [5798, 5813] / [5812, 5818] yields 0.0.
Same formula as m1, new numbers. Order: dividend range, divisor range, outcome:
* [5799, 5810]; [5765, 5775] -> 1.02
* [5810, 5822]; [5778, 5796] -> 1.07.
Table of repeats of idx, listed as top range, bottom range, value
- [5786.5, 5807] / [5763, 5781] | 1.01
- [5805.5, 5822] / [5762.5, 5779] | 1.05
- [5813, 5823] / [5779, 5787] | 1.09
